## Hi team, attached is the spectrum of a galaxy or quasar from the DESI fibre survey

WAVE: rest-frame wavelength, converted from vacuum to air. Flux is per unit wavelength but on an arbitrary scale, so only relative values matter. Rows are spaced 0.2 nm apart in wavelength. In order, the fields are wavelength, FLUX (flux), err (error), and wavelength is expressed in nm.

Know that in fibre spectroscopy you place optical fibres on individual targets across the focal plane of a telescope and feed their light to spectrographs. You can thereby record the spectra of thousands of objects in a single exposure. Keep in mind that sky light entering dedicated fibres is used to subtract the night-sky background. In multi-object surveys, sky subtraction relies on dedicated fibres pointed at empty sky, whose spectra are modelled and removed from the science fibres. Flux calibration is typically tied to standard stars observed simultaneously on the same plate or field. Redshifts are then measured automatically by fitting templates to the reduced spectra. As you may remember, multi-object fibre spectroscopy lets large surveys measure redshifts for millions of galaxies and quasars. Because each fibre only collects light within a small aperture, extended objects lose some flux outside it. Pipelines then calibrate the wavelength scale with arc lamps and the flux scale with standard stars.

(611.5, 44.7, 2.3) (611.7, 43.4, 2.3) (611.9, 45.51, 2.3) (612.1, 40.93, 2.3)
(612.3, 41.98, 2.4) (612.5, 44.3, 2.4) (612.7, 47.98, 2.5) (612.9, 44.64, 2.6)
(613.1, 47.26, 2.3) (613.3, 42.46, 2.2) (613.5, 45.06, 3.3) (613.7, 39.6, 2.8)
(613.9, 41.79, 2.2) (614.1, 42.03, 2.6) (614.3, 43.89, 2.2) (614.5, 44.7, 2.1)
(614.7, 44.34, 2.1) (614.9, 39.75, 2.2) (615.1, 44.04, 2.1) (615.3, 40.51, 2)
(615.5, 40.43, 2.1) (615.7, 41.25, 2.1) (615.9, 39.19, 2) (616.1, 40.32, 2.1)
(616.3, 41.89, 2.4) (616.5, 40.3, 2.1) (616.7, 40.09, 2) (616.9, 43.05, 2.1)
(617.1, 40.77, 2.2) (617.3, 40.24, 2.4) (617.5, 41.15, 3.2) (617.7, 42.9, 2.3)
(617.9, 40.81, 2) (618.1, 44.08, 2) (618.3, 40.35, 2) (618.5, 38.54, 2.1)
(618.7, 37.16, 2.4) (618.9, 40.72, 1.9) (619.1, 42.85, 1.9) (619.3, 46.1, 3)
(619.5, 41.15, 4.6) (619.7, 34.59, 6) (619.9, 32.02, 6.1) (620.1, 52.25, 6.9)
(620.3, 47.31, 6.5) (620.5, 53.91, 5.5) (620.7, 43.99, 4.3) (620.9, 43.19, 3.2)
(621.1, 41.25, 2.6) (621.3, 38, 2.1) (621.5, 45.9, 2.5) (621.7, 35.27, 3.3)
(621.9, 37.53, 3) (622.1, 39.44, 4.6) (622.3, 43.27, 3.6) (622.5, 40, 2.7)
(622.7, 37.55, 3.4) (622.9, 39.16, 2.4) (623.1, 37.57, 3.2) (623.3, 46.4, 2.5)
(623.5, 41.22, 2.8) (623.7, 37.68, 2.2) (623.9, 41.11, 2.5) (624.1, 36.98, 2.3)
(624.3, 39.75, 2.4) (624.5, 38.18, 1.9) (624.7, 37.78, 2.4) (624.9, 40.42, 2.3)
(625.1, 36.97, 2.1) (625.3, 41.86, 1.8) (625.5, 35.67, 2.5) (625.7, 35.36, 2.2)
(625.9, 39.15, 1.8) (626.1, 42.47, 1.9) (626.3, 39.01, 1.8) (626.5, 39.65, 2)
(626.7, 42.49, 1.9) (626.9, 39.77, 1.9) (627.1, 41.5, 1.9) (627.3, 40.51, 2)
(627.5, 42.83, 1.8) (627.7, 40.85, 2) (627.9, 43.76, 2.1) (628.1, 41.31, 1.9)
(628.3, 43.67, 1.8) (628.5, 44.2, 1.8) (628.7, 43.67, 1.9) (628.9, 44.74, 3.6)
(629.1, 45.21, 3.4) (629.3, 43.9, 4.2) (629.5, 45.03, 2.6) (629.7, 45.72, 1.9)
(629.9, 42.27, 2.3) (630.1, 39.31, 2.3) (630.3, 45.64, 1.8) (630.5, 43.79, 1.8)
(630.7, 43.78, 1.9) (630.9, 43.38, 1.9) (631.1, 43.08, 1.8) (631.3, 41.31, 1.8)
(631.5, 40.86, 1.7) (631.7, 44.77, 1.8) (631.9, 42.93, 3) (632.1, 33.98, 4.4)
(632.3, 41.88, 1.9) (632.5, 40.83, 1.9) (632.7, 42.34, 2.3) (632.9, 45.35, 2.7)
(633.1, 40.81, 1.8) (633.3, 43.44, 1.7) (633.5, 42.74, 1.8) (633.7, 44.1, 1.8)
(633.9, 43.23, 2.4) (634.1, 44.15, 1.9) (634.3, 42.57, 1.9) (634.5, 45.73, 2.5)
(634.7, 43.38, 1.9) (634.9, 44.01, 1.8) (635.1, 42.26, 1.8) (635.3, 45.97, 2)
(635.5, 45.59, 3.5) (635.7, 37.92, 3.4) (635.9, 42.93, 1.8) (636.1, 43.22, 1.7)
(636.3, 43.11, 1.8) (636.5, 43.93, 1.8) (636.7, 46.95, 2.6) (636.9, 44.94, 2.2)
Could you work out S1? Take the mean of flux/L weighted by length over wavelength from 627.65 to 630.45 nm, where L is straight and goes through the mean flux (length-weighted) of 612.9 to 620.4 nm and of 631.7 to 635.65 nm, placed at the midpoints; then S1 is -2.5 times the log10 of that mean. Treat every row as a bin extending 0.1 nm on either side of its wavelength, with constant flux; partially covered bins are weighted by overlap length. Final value -0.02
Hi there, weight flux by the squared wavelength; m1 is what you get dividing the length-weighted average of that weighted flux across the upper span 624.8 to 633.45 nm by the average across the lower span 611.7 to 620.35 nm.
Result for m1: 1.04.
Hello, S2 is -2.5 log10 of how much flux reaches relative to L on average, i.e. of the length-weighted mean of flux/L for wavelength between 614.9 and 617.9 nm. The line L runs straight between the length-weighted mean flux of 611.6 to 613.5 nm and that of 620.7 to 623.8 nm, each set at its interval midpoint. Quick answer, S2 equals 0.04 mag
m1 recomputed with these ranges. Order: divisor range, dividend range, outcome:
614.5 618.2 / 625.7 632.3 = 1.06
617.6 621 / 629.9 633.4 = 1.03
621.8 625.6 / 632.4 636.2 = 1.13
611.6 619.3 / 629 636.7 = 1.08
